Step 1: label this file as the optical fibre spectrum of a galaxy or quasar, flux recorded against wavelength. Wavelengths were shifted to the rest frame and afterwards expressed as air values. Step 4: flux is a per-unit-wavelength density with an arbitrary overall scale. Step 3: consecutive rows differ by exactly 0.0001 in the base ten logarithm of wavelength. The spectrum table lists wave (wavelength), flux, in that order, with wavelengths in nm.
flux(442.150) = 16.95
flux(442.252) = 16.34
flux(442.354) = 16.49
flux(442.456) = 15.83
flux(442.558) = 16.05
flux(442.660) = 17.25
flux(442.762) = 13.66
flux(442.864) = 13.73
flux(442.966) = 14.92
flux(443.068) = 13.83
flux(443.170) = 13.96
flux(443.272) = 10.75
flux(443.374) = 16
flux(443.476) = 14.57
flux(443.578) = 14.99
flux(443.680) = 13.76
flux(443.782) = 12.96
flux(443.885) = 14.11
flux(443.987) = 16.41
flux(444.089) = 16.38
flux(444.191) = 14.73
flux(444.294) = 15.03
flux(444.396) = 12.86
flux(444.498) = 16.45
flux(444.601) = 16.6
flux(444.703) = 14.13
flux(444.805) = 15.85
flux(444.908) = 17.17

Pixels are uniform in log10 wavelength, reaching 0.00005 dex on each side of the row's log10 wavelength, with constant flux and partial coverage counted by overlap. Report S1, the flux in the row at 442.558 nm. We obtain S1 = 16.05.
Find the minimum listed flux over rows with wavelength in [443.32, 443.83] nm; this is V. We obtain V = 12.96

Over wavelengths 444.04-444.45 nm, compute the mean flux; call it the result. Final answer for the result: 14.8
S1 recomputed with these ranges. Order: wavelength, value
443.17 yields 13.96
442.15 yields 16.95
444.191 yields 14.73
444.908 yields 17.17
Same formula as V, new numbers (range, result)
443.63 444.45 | 12.86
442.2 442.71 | 15.83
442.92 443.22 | 13.83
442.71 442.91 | 13.66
